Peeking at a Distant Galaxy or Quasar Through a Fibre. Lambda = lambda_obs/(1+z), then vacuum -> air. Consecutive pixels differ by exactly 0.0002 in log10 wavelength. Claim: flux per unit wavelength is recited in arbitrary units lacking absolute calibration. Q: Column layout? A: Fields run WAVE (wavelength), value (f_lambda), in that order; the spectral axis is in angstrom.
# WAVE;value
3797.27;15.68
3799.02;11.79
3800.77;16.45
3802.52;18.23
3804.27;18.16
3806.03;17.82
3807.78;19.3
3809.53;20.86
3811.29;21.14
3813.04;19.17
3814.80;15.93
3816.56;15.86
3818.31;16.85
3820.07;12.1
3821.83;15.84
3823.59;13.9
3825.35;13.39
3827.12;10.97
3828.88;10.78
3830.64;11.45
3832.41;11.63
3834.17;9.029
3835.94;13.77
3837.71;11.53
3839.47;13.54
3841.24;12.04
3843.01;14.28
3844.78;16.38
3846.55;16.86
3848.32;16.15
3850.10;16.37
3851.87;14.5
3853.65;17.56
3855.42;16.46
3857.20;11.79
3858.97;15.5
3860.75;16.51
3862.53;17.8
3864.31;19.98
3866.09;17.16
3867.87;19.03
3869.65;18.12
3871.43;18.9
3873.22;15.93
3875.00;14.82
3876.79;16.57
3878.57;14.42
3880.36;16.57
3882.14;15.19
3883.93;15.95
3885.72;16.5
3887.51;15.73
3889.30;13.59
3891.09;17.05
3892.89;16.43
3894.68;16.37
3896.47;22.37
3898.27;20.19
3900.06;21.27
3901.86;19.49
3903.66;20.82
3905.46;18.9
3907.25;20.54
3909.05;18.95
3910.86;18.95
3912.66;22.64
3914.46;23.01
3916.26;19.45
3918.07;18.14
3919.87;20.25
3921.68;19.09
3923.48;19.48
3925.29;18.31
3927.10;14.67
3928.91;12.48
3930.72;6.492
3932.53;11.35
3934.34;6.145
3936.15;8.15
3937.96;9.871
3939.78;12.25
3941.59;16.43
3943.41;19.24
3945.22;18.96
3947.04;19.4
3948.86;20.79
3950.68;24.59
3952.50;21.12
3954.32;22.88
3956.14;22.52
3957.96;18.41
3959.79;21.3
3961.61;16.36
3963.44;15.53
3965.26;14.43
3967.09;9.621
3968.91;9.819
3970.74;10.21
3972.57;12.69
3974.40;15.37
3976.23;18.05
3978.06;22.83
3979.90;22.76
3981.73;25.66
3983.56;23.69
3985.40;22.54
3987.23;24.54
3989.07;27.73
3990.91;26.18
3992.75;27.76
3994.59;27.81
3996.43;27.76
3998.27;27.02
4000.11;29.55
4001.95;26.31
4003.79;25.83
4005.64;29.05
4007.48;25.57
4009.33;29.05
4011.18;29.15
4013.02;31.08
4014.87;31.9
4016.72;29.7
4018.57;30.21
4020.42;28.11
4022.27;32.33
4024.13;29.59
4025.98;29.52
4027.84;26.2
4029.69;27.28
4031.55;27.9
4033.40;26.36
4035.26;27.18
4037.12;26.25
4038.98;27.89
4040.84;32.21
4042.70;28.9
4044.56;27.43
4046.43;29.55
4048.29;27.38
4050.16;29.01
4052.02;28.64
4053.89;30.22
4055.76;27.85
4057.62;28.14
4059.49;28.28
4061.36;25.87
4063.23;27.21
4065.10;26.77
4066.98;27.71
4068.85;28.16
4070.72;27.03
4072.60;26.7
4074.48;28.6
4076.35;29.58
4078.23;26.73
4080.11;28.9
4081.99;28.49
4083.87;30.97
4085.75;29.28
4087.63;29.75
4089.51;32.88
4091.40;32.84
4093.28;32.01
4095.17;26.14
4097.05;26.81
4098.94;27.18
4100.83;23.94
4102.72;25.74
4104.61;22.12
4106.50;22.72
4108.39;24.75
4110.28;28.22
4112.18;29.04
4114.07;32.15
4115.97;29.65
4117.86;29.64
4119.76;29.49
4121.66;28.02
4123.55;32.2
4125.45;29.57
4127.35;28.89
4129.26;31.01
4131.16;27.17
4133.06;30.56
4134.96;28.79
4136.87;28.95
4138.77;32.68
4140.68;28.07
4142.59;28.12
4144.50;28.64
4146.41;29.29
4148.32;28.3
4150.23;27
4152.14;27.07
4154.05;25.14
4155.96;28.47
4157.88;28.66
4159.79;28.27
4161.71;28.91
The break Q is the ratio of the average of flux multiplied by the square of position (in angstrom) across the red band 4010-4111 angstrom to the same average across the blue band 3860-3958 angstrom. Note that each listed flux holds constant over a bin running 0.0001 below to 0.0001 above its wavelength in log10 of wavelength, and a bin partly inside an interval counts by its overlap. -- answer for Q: 1.75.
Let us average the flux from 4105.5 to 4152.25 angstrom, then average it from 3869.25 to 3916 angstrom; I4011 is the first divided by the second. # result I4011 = 1.59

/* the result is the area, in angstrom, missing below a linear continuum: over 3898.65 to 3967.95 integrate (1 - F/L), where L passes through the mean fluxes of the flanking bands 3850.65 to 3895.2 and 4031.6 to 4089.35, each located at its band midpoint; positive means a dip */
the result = 8.94 angstrom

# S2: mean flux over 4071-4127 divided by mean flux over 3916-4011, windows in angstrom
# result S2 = 1.45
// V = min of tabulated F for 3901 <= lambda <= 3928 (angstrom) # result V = 14.67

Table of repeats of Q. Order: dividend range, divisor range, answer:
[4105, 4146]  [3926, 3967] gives 1.98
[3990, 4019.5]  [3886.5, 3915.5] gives 1.56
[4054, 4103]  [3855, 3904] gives 1.82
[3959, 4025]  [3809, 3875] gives 1.68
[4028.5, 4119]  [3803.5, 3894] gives 2.01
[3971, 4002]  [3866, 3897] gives 1.50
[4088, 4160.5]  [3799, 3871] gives 2.11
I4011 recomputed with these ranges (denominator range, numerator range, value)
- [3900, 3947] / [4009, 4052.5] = 1.73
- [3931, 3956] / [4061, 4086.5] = 1.73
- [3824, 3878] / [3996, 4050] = 1.91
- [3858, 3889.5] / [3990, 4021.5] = 1.71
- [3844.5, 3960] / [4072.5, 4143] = 1.66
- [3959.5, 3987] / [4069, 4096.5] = 1.67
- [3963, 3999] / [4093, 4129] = 1.35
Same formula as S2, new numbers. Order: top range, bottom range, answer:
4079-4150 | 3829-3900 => 1.82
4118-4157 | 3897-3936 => 1.65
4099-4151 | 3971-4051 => 1.06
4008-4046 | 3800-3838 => 1.90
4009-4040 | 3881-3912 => 1.59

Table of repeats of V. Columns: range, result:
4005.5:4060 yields 25.57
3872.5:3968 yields 6.145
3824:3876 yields 9.029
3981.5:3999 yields 22.54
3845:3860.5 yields 11.79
